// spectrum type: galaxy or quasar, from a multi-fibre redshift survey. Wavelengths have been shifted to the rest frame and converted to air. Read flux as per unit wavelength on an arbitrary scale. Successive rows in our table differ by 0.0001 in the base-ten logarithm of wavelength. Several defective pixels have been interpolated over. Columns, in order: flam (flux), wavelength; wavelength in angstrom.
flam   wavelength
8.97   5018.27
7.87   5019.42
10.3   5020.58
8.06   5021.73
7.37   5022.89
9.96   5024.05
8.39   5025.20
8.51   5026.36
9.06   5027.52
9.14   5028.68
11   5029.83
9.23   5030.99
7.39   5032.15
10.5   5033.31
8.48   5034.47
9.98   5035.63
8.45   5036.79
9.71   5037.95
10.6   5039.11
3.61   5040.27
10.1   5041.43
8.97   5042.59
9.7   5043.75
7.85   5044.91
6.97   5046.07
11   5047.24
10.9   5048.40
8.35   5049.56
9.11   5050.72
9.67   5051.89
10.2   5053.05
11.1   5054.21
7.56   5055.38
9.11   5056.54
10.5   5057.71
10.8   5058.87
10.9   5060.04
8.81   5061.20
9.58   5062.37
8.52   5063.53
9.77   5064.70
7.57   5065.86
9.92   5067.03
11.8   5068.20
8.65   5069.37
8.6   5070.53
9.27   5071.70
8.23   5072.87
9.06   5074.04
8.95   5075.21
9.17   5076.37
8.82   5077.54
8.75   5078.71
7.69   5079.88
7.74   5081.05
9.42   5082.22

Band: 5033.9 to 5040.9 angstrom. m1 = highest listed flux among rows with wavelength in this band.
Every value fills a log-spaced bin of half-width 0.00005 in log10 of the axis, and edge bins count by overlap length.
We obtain 10.6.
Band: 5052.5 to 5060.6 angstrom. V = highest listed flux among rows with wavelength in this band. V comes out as 11.1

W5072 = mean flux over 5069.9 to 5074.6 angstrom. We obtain 8.79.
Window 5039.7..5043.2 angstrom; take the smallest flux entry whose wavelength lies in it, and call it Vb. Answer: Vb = 3.61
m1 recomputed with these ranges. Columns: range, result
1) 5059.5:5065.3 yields 10.9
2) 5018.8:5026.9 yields 10.3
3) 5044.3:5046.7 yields 7.85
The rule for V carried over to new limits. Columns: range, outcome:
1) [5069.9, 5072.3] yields 9.27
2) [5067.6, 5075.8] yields 11.8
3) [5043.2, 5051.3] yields 11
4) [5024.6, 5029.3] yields 9.14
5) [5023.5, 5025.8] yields 9.96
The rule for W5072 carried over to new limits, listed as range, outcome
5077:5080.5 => 8.4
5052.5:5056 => 9.61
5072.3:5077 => 8.86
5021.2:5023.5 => 7.71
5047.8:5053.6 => 9.65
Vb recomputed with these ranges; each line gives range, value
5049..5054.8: 8.35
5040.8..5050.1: 6.97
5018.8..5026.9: 7.37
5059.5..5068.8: 7.57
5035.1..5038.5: 8.45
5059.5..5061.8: 8.81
